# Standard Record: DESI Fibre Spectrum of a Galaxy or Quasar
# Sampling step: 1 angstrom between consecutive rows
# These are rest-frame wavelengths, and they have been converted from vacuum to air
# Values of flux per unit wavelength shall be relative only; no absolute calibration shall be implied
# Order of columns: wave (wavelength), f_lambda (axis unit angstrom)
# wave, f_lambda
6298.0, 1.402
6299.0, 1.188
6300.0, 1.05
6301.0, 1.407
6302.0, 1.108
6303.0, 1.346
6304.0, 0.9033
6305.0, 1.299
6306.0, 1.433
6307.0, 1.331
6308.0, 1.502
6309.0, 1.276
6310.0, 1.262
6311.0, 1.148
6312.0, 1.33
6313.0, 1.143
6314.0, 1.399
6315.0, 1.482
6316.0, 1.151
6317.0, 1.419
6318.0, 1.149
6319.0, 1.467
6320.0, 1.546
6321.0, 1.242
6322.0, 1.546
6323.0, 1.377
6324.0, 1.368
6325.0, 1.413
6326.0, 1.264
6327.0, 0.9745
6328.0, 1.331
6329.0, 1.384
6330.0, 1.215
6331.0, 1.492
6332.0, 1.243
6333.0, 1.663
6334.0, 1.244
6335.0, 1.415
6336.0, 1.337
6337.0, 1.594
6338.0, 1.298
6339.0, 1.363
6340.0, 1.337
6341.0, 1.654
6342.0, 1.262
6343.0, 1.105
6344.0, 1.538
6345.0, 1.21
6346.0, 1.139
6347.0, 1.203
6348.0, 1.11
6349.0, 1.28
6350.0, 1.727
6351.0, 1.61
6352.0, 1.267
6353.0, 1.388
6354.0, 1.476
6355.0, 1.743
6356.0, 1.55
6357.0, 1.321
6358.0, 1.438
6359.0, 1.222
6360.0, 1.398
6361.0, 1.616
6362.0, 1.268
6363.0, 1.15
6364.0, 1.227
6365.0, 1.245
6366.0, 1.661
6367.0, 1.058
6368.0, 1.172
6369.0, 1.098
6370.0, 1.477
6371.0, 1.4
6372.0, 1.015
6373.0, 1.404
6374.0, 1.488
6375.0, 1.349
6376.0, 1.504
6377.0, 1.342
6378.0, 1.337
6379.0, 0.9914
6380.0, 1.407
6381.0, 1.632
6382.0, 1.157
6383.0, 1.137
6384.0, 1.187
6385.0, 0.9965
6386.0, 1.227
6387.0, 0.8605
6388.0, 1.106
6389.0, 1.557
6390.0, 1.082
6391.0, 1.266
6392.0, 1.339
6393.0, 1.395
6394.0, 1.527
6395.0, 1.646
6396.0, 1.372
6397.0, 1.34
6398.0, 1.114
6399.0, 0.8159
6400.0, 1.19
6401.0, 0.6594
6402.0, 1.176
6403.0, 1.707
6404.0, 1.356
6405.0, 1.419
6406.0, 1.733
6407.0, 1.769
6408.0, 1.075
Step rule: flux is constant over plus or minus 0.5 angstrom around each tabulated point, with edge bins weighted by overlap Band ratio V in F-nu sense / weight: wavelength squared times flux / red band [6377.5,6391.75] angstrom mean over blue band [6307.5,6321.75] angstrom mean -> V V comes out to 0.93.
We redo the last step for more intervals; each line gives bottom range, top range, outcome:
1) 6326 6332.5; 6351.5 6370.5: 1.08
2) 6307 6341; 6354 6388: 0.98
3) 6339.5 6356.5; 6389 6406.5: 0.96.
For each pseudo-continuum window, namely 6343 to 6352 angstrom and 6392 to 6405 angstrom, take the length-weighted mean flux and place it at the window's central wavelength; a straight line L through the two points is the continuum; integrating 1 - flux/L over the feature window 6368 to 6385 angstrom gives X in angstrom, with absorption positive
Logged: 0.1 angstrom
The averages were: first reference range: 1.33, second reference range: 1.28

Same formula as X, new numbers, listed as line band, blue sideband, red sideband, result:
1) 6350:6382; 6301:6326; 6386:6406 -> -1.9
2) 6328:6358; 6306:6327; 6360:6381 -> -1.3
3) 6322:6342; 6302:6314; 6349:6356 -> 0.5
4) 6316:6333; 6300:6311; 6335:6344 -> -0.2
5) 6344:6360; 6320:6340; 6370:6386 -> -0.7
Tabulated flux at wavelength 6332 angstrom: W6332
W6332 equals 1.243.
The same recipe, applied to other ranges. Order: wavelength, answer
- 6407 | 1.769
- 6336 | 1.337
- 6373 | 1.404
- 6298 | 1.402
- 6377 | 1.342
